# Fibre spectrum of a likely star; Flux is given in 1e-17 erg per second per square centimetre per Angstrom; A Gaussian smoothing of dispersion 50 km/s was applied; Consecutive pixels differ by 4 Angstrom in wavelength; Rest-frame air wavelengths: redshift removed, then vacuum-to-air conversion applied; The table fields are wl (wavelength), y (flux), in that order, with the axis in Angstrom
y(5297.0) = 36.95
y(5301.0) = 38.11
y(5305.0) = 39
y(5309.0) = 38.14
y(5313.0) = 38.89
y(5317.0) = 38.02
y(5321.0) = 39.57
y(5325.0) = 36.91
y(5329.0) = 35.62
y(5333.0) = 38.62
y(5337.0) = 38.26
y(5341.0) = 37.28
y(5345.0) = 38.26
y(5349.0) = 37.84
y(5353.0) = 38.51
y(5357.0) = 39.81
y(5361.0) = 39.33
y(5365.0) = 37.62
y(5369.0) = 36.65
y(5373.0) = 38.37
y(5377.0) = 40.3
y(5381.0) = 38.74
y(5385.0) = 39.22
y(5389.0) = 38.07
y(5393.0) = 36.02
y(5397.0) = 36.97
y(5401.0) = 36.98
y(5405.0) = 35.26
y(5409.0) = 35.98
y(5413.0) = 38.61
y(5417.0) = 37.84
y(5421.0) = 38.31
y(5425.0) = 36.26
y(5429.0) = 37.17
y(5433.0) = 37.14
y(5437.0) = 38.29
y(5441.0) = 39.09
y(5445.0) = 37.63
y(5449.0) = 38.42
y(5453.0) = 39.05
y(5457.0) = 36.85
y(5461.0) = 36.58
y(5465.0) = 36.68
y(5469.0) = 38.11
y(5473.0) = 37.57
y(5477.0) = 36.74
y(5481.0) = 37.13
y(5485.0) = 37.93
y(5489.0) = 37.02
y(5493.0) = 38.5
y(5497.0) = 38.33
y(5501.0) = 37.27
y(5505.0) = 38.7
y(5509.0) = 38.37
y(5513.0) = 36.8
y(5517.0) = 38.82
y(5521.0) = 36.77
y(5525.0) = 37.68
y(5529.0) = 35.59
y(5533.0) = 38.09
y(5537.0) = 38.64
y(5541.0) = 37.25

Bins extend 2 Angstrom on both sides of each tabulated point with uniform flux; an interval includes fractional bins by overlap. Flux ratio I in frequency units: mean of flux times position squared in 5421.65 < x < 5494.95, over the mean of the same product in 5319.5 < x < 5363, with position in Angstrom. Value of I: 1.0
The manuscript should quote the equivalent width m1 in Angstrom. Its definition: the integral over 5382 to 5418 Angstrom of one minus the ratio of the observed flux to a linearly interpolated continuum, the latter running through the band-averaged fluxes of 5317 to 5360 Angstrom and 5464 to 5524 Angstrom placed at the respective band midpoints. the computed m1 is 0.6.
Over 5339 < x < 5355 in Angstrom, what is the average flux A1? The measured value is 38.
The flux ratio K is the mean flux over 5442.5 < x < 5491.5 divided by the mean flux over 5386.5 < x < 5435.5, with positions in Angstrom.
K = 1.01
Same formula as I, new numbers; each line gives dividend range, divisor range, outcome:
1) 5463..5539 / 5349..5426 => 1.04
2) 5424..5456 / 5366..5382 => 1.01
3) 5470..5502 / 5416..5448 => 1.02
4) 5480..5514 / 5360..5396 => 1.03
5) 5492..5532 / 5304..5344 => 1.06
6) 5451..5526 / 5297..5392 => 1.04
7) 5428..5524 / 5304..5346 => 1.05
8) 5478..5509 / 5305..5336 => 1.06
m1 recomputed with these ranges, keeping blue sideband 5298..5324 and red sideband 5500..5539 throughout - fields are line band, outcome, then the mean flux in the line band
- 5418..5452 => 0.2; 37.8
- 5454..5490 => 0.6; 37.2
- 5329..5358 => 0.2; 38.1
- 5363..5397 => 0.1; 38.1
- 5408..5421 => 0.1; 37.7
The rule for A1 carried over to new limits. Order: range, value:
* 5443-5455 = 38.4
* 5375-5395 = 38.5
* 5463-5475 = 37.5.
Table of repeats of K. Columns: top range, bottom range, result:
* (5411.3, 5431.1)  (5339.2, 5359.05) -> 0.98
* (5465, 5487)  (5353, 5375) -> 0.98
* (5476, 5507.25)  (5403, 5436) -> 1.02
